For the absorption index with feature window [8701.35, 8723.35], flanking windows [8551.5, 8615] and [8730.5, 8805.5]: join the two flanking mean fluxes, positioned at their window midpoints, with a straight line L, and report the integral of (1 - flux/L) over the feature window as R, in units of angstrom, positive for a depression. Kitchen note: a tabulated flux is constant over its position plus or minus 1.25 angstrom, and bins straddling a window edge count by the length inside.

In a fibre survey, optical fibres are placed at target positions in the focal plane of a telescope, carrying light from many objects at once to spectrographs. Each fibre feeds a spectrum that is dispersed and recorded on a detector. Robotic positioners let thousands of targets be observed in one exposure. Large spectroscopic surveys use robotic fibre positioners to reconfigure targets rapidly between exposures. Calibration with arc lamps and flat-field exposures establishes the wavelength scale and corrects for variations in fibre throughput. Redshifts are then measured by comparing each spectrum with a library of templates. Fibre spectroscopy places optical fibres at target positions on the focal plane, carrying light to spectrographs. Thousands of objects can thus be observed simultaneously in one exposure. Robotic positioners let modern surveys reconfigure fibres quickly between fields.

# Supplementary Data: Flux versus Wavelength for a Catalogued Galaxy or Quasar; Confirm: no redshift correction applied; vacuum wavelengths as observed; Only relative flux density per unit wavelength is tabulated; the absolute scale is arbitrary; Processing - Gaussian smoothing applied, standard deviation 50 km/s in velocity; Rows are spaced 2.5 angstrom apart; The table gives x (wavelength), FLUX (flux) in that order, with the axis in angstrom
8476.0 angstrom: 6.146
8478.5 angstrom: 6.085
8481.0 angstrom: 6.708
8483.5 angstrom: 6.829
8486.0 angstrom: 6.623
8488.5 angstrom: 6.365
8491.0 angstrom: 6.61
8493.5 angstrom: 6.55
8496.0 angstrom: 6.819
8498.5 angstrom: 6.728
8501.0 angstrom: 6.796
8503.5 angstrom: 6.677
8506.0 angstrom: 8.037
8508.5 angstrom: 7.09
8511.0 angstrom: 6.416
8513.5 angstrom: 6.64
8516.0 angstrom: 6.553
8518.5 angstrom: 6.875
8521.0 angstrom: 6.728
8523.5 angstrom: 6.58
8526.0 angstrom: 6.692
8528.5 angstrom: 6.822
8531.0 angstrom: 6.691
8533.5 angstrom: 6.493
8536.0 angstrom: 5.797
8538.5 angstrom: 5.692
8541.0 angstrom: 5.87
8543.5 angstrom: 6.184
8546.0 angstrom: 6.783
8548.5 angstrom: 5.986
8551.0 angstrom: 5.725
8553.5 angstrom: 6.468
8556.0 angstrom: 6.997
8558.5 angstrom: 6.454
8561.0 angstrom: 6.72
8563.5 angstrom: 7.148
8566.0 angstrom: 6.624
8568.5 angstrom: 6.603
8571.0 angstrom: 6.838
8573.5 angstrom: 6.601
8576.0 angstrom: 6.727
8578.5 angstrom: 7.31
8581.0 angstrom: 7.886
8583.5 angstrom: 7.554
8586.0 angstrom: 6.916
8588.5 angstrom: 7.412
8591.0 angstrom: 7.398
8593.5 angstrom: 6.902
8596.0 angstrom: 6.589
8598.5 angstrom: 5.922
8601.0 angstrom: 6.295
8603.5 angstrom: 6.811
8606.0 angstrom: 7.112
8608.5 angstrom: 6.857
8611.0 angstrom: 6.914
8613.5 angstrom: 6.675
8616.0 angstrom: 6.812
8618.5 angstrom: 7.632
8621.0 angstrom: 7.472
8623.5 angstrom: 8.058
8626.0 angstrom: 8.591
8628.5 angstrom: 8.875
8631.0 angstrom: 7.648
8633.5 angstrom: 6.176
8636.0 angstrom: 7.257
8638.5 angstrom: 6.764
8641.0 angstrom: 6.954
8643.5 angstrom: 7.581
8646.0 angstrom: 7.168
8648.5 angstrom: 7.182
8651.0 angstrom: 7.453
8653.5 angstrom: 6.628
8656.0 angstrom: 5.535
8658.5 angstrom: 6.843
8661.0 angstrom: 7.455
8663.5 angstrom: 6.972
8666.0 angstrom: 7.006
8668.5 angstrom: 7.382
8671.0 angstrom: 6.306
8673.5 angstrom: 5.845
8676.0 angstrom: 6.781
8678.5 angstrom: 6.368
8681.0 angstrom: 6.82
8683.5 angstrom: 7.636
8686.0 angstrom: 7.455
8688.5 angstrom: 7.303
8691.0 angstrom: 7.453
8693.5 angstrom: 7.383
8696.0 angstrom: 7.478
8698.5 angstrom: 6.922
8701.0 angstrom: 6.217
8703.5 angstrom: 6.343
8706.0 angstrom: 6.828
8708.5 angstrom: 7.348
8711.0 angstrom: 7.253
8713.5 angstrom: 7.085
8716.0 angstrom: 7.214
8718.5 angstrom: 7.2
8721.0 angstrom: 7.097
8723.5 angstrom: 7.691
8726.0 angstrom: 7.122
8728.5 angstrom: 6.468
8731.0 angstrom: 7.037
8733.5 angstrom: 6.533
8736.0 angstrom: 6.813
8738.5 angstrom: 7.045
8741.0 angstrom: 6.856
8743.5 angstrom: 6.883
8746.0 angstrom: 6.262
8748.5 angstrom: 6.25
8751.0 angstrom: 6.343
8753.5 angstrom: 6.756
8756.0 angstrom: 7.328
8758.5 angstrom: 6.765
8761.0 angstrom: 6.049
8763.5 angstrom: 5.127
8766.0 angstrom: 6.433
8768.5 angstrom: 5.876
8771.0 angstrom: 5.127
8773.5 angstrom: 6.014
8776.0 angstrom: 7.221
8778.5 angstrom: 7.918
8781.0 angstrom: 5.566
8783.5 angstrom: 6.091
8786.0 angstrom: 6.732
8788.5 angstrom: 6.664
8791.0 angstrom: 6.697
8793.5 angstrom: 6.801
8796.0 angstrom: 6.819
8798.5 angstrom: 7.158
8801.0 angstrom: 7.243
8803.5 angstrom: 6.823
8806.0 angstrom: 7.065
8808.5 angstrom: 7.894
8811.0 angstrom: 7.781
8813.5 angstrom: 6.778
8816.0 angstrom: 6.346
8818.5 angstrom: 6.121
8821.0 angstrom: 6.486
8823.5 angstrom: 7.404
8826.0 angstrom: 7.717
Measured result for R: -1.27 angstrom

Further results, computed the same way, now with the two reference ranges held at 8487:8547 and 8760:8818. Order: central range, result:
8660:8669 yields -0.8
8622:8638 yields -2.7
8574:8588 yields -1.4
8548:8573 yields 0.1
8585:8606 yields -0.6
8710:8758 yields -2.1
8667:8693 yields -1.3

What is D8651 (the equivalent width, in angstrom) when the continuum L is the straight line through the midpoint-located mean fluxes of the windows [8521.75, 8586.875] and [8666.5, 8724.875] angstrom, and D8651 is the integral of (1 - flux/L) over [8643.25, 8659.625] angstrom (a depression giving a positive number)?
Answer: 0.0 angstrom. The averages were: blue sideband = 6.62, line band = 6.87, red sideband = 7.02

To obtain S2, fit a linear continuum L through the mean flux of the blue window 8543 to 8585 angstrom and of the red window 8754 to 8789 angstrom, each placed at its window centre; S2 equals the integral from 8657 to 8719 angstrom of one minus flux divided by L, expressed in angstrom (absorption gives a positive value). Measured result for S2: -4.52 angstrom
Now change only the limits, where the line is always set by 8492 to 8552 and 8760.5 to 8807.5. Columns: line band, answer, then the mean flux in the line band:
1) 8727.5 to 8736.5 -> -0.3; 6.71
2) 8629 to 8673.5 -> -2.9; 6.96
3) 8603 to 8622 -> -1.5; 7.04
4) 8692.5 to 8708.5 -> -0.9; 6.89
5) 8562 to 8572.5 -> -0.4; 6.8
